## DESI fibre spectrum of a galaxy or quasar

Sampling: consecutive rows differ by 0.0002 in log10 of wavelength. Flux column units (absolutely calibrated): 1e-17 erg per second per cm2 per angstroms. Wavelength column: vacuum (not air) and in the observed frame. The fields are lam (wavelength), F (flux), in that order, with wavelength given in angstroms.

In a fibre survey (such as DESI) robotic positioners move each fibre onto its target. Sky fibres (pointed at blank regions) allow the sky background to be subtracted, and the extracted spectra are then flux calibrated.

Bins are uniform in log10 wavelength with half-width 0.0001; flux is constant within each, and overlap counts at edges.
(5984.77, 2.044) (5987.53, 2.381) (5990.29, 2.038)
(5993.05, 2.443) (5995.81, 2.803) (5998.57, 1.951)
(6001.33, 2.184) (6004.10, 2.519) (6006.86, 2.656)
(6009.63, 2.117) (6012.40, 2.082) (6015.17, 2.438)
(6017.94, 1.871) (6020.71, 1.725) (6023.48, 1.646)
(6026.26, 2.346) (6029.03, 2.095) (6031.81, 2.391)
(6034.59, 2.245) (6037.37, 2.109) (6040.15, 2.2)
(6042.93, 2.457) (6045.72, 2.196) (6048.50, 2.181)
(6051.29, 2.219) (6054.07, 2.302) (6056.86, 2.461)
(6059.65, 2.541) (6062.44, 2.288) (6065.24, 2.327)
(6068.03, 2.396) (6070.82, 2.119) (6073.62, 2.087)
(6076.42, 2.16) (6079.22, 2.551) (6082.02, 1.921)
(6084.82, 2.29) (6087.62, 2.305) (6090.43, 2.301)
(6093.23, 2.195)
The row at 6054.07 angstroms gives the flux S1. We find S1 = 2.302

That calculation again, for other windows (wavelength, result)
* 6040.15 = 2.2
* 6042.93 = 2.457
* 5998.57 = 1.951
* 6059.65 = 2.541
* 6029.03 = 2.095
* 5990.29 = 2.038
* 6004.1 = 2.519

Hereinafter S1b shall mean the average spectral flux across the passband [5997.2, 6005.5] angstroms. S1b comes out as 2.22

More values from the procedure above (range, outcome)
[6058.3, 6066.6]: 2.38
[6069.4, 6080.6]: 2.23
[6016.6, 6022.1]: 1.8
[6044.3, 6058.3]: 2.27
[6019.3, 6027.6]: 1.9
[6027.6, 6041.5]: 2.21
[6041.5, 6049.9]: 2.28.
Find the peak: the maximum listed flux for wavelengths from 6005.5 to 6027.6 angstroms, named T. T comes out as 2.656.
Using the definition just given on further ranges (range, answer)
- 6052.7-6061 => 2.541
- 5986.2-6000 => 2.803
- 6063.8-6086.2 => 2.551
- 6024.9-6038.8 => 2.391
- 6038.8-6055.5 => 2.457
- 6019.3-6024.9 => 1.725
